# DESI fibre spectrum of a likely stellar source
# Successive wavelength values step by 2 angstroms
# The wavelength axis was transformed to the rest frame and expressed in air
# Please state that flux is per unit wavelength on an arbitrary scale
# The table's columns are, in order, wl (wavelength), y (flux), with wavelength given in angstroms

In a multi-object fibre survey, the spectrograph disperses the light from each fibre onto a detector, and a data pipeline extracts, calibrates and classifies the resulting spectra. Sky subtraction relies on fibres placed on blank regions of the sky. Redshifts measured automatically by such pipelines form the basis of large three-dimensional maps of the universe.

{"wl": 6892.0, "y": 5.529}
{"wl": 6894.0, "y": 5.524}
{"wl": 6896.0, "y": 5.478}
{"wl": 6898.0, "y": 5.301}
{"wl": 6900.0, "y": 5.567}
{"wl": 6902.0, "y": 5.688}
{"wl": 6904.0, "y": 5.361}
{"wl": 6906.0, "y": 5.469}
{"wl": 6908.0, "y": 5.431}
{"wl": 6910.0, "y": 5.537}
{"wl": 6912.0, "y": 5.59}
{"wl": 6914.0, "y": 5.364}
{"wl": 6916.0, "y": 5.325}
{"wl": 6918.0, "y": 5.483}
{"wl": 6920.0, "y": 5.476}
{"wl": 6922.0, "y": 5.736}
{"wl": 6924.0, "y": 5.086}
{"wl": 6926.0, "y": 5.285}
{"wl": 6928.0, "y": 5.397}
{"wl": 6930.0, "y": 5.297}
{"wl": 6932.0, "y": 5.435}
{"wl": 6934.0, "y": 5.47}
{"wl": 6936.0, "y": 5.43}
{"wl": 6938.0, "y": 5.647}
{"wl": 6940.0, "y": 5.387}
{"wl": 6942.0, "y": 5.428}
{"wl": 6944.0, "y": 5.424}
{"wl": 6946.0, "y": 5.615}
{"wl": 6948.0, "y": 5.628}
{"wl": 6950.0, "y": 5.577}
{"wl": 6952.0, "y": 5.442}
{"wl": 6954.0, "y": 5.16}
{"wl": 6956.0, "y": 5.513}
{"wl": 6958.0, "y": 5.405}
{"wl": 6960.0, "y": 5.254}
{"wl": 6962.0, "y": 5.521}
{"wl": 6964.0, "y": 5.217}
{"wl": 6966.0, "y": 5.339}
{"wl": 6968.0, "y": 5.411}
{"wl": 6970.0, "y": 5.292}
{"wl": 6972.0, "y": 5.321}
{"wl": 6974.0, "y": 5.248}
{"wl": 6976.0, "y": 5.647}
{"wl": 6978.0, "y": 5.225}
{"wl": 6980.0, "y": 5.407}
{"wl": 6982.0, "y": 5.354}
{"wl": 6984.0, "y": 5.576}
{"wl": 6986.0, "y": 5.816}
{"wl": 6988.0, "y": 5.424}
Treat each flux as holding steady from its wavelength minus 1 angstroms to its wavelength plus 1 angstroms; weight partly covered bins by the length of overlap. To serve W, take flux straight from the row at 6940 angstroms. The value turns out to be 5.387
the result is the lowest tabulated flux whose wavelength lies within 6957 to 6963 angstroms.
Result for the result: 5.254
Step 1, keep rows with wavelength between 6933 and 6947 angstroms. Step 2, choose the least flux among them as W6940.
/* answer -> 5.387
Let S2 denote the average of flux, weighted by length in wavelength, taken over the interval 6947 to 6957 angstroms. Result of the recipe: 5.46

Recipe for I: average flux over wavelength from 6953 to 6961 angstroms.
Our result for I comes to 5.33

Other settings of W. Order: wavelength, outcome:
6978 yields 5.225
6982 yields 5.354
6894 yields 5.524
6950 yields 5.577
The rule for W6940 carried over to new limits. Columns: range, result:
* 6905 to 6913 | 5.431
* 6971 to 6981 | 5.225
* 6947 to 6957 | 5.16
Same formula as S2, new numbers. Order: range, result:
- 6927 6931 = 5.35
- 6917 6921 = 5.48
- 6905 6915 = 5.48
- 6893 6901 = 5.47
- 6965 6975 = 5.32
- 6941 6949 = 5.52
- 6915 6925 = 5.42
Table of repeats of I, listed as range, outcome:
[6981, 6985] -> 5.46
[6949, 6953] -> 5.51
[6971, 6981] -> 5.37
